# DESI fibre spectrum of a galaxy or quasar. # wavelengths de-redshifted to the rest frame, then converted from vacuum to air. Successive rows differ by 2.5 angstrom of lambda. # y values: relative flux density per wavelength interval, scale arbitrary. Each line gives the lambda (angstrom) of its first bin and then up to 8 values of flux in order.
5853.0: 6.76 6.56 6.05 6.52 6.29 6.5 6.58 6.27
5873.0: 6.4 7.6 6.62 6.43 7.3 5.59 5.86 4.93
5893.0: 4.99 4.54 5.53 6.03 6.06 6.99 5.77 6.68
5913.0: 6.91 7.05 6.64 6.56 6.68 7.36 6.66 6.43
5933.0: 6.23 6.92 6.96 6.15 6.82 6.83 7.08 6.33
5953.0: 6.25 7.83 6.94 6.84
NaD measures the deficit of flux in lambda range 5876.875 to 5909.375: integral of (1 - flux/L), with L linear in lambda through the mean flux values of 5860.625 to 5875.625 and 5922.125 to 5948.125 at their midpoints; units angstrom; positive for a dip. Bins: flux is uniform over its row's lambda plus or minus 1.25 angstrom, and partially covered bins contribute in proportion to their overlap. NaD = 3.5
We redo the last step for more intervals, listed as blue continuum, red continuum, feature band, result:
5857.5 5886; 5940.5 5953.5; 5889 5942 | 2.50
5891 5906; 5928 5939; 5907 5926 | -1.76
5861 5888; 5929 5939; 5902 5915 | 0.12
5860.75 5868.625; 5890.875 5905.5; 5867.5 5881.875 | -1.12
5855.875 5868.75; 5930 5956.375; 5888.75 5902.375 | 2.62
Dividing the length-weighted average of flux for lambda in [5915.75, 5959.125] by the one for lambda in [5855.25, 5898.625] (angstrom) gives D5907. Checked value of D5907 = 1.10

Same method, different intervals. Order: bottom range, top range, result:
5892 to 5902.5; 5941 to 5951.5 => 1.26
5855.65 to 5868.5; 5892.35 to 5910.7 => 0.91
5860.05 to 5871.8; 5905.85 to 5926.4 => 1.04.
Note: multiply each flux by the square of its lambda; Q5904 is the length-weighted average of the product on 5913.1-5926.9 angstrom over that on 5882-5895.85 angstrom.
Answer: 1.2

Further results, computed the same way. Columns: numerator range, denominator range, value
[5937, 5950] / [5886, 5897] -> 1.34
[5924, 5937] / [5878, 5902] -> 1.19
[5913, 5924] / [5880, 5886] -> 1.04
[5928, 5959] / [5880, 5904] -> 1.20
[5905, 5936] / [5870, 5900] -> 1.13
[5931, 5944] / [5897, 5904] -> 1.14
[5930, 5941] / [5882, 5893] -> 1.16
